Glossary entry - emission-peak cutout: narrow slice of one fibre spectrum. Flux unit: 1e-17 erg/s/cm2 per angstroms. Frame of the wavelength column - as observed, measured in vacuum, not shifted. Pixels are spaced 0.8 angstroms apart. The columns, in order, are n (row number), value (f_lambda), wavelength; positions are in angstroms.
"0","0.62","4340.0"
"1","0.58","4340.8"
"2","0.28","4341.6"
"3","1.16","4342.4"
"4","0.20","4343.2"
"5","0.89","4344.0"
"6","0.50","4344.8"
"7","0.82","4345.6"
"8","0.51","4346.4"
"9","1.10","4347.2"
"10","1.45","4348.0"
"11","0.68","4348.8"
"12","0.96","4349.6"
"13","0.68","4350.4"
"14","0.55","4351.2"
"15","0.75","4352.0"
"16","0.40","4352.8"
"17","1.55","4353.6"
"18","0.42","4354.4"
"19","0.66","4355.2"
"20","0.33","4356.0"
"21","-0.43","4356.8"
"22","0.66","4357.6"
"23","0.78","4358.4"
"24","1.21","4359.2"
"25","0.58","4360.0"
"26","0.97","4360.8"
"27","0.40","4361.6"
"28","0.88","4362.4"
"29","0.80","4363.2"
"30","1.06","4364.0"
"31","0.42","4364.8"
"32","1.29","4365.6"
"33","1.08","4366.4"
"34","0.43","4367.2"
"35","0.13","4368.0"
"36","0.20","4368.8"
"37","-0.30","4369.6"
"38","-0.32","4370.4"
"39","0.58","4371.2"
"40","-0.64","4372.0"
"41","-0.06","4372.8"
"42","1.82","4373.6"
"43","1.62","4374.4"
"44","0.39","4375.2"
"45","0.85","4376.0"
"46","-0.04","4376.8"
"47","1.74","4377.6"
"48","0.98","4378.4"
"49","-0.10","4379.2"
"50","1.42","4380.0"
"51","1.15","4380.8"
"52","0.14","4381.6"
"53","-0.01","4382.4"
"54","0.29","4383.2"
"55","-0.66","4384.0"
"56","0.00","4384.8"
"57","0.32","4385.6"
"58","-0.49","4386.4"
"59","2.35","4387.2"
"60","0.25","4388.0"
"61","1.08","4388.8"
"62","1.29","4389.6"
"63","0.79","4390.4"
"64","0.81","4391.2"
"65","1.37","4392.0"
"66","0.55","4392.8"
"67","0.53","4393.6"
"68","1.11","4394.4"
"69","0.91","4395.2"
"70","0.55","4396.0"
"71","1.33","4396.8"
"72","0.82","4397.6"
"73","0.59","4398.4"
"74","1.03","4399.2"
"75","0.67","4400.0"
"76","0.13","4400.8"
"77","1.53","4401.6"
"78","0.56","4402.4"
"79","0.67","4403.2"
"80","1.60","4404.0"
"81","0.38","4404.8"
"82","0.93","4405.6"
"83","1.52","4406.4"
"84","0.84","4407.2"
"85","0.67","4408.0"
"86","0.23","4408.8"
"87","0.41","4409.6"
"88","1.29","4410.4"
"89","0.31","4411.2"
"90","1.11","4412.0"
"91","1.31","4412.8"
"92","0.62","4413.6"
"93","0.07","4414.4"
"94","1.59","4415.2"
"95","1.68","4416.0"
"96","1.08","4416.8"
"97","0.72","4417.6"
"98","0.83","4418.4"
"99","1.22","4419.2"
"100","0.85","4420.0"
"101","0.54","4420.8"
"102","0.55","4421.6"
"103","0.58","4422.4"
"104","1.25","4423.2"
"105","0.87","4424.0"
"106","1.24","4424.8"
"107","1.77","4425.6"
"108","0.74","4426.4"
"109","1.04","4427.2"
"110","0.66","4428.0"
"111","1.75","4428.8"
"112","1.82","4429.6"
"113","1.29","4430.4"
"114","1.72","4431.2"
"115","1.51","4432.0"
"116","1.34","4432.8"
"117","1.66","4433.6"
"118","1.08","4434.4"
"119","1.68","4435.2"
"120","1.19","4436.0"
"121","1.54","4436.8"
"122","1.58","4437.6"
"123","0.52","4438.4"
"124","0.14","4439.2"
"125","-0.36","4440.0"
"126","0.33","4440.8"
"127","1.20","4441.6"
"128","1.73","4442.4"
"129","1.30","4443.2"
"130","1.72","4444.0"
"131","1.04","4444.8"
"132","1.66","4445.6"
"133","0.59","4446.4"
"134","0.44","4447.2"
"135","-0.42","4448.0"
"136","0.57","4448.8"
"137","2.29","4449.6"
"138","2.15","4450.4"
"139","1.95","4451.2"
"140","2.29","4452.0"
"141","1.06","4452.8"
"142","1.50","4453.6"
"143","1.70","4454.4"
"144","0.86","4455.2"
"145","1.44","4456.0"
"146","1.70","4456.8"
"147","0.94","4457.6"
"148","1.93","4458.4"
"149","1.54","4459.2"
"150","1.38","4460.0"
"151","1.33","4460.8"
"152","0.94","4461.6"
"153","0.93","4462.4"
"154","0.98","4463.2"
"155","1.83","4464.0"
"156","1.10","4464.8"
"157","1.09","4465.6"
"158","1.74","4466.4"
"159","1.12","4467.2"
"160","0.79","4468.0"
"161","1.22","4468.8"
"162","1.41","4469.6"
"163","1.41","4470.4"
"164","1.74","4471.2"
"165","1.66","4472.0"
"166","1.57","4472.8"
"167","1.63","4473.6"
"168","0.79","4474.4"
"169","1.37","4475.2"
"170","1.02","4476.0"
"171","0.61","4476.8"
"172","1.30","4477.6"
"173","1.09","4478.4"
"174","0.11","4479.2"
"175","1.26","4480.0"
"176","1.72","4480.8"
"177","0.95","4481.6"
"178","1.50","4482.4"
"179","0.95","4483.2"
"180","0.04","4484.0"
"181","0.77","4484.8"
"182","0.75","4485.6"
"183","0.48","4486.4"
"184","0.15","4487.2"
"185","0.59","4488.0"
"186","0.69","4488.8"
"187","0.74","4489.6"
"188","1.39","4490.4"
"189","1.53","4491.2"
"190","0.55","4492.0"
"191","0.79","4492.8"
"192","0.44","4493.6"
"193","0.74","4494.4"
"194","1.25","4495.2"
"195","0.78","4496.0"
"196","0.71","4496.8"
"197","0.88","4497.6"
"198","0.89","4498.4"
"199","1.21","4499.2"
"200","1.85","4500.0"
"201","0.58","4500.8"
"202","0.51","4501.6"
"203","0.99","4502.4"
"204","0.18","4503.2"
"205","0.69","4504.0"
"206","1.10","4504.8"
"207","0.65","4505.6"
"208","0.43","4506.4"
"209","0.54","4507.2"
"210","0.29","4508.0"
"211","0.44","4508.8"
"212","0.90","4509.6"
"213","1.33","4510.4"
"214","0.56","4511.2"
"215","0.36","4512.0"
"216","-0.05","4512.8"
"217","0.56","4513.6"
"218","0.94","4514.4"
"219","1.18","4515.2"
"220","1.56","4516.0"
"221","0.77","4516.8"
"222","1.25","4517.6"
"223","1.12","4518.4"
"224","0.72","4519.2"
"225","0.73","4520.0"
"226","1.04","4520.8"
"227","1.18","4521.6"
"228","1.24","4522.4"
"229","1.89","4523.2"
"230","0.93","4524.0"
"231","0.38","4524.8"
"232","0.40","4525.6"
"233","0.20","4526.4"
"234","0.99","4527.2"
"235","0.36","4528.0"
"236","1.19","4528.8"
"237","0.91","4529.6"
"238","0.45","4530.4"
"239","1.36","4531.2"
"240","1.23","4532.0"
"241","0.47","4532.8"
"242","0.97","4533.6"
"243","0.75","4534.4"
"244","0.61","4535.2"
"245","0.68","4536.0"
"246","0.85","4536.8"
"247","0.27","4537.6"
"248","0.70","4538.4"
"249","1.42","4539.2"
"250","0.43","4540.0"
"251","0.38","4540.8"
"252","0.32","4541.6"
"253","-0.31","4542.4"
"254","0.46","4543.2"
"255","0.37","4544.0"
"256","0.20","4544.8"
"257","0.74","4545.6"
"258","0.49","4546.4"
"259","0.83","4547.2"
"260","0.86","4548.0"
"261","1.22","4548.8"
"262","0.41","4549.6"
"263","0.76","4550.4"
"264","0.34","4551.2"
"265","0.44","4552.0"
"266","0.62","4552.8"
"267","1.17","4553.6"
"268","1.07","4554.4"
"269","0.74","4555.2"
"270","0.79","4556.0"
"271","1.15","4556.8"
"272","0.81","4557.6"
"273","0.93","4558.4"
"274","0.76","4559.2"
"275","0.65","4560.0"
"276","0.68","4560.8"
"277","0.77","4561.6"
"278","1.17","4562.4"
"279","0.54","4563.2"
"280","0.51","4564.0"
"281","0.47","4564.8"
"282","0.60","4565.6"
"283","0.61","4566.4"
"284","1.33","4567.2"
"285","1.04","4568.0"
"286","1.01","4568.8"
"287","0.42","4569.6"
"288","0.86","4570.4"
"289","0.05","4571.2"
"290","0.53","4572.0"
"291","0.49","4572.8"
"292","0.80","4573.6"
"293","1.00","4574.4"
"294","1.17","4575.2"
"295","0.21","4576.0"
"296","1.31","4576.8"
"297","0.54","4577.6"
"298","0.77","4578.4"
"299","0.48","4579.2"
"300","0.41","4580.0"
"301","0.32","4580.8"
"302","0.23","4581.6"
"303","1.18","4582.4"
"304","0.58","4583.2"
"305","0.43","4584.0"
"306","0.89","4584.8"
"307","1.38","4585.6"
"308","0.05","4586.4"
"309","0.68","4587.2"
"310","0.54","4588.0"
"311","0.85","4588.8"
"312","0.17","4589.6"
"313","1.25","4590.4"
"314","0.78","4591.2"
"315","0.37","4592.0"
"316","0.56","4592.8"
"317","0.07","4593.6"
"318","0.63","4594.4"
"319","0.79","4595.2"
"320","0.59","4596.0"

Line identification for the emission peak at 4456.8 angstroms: C IV 1549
